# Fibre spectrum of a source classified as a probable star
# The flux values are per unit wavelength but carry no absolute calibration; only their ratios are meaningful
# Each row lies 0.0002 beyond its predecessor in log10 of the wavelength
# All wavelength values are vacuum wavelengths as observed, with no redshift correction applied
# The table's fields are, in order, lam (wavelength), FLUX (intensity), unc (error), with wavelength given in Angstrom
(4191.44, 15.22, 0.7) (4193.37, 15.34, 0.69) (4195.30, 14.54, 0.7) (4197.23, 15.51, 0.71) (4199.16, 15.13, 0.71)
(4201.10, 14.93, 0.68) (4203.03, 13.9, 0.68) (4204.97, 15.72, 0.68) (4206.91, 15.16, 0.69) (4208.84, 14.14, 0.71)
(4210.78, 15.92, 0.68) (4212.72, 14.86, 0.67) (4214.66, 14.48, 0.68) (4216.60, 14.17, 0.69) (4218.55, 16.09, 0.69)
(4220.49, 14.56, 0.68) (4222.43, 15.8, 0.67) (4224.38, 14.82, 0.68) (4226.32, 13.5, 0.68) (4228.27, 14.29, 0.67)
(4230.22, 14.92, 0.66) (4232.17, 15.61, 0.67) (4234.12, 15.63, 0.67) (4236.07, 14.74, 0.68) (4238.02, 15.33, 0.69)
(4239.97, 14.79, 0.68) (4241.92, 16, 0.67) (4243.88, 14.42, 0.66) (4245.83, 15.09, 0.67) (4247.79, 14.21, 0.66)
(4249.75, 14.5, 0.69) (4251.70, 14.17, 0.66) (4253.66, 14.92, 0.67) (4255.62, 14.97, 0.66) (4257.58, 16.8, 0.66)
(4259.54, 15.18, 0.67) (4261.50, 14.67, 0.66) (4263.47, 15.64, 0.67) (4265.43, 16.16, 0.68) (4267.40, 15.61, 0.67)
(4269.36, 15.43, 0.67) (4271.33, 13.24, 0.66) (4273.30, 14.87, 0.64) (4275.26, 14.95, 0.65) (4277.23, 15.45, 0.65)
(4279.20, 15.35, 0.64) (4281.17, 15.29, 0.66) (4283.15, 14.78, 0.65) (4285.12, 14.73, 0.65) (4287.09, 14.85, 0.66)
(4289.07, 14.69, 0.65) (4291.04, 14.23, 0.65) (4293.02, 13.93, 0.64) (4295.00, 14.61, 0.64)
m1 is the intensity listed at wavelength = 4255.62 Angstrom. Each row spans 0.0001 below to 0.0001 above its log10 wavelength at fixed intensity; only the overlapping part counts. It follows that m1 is 14.97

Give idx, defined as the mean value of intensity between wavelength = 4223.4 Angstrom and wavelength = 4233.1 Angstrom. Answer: 14.6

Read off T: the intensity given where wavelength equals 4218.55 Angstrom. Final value 16.09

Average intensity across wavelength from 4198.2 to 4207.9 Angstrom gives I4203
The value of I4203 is 15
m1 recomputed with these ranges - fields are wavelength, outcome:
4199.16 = 15.13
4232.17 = 15.61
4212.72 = 14.86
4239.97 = 14.79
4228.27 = 14.29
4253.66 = 14.92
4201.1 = 14.93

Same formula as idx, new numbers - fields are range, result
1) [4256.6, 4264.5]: 15.6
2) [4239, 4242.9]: 15.4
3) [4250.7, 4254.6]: 14.6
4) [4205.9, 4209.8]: 14.7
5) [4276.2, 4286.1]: 15.1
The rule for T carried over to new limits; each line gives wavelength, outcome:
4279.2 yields 15.35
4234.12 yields 15.63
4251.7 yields 14.17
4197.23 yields 15.51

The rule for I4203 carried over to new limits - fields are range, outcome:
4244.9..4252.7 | 14.5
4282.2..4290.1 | 14.8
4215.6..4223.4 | 15.2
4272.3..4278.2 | 15.1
